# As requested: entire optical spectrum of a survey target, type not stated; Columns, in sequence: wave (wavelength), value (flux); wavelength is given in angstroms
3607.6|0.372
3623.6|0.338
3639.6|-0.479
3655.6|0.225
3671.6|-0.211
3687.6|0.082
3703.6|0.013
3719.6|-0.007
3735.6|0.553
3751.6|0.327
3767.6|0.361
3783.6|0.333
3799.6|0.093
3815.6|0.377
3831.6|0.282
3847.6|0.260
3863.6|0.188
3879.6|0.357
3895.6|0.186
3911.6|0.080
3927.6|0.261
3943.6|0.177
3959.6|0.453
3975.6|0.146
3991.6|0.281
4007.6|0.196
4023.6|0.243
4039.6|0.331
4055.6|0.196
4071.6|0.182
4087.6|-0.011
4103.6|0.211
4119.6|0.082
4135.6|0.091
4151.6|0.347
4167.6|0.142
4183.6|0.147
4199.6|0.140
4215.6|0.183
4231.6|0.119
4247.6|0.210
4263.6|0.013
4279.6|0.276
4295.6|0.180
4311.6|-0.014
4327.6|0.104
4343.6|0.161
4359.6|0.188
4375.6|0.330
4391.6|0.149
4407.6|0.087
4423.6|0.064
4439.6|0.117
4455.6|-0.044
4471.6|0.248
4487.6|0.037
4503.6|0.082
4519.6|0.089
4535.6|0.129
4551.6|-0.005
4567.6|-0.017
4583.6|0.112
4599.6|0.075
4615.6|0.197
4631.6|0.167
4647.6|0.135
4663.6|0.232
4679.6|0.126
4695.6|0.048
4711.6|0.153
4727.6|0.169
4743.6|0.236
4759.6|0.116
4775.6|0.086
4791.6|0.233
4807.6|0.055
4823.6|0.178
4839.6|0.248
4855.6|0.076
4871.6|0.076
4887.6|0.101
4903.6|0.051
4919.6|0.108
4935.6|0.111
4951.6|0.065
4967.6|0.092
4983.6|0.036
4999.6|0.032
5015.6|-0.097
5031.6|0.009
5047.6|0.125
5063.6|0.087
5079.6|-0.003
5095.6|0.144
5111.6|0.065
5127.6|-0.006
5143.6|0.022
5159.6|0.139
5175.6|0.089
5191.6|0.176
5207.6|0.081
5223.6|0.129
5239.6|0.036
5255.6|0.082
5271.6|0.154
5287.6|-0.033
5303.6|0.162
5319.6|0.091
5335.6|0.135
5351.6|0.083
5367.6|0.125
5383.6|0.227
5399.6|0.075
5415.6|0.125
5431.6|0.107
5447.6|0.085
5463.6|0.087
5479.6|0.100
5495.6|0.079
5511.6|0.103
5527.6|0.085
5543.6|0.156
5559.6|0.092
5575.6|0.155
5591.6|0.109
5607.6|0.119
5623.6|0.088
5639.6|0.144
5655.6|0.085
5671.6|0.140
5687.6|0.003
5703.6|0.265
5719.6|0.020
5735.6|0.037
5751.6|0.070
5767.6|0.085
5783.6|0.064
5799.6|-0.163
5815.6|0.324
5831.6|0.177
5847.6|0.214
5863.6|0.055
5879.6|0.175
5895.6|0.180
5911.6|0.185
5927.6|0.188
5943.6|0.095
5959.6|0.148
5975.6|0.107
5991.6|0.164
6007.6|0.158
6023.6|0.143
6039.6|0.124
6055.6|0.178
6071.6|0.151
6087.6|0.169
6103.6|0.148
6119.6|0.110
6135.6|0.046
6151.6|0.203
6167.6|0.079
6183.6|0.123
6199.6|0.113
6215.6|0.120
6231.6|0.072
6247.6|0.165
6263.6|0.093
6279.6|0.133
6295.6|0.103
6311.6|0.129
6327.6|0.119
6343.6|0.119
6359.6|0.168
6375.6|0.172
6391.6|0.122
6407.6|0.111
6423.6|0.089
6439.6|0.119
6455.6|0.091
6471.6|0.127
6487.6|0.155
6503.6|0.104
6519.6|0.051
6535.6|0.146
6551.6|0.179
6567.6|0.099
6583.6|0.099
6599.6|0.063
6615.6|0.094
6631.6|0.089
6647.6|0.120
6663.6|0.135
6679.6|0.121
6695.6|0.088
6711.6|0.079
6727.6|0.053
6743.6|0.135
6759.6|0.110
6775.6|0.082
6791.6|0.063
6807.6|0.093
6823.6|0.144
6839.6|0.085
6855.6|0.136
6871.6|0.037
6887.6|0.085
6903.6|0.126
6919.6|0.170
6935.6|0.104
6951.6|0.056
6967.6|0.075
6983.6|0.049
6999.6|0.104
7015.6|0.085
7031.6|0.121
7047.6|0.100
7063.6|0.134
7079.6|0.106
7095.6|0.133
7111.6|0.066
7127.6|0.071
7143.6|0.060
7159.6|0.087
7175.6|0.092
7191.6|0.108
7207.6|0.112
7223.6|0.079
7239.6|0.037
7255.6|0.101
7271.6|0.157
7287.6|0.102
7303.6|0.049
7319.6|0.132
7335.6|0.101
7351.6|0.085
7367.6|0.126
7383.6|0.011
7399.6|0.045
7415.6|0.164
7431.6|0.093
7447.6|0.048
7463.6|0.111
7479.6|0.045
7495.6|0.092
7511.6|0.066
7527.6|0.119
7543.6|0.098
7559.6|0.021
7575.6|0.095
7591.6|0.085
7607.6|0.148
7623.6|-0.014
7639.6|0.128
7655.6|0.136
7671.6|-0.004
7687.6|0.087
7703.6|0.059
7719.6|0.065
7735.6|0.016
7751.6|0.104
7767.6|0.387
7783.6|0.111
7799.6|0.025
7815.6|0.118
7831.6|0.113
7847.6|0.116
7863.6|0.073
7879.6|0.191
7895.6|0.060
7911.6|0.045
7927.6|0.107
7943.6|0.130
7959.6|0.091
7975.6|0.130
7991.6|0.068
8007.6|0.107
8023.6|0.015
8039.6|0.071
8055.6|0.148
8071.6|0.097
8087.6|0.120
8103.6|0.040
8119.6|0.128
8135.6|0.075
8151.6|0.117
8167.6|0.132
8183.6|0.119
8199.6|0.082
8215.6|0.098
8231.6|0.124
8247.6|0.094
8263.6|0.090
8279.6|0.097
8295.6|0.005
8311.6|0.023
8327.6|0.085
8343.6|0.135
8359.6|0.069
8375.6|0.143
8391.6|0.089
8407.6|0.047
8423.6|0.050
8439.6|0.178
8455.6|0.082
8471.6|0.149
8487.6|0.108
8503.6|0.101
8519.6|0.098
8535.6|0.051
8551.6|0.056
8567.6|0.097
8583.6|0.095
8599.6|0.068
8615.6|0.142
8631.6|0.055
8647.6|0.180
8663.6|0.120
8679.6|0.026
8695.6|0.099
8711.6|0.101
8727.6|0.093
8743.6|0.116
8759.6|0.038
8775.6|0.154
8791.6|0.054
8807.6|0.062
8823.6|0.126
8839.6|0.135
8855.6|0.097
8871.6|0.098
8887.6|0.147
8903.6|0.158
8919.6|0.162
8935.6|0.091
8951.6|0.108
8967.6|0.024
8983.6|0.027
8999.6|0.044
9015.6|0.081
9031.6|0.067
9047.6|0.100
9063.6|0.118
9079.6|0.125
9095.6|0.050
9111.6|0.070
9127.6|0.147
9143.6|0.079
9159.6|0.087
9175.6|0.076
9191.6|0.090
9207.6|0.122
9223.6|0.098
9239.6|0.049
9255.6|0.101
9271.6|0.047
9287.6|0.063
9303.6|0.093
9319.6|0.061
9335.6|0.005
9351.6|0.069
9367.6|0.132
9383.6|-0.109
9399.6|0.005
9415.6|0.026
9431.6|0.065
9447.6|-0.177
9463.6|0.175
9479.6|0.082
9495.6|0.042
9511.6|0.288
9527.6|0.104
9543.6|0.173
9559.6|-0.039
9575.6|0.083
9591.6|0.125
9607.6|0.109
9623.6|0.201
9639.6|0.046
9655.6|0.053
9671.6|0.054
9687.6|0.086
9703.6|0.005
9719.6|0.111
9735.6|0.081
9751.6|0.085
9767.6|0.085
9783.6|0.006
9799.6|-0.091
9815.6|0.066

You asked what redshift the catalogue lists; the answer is 1.08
